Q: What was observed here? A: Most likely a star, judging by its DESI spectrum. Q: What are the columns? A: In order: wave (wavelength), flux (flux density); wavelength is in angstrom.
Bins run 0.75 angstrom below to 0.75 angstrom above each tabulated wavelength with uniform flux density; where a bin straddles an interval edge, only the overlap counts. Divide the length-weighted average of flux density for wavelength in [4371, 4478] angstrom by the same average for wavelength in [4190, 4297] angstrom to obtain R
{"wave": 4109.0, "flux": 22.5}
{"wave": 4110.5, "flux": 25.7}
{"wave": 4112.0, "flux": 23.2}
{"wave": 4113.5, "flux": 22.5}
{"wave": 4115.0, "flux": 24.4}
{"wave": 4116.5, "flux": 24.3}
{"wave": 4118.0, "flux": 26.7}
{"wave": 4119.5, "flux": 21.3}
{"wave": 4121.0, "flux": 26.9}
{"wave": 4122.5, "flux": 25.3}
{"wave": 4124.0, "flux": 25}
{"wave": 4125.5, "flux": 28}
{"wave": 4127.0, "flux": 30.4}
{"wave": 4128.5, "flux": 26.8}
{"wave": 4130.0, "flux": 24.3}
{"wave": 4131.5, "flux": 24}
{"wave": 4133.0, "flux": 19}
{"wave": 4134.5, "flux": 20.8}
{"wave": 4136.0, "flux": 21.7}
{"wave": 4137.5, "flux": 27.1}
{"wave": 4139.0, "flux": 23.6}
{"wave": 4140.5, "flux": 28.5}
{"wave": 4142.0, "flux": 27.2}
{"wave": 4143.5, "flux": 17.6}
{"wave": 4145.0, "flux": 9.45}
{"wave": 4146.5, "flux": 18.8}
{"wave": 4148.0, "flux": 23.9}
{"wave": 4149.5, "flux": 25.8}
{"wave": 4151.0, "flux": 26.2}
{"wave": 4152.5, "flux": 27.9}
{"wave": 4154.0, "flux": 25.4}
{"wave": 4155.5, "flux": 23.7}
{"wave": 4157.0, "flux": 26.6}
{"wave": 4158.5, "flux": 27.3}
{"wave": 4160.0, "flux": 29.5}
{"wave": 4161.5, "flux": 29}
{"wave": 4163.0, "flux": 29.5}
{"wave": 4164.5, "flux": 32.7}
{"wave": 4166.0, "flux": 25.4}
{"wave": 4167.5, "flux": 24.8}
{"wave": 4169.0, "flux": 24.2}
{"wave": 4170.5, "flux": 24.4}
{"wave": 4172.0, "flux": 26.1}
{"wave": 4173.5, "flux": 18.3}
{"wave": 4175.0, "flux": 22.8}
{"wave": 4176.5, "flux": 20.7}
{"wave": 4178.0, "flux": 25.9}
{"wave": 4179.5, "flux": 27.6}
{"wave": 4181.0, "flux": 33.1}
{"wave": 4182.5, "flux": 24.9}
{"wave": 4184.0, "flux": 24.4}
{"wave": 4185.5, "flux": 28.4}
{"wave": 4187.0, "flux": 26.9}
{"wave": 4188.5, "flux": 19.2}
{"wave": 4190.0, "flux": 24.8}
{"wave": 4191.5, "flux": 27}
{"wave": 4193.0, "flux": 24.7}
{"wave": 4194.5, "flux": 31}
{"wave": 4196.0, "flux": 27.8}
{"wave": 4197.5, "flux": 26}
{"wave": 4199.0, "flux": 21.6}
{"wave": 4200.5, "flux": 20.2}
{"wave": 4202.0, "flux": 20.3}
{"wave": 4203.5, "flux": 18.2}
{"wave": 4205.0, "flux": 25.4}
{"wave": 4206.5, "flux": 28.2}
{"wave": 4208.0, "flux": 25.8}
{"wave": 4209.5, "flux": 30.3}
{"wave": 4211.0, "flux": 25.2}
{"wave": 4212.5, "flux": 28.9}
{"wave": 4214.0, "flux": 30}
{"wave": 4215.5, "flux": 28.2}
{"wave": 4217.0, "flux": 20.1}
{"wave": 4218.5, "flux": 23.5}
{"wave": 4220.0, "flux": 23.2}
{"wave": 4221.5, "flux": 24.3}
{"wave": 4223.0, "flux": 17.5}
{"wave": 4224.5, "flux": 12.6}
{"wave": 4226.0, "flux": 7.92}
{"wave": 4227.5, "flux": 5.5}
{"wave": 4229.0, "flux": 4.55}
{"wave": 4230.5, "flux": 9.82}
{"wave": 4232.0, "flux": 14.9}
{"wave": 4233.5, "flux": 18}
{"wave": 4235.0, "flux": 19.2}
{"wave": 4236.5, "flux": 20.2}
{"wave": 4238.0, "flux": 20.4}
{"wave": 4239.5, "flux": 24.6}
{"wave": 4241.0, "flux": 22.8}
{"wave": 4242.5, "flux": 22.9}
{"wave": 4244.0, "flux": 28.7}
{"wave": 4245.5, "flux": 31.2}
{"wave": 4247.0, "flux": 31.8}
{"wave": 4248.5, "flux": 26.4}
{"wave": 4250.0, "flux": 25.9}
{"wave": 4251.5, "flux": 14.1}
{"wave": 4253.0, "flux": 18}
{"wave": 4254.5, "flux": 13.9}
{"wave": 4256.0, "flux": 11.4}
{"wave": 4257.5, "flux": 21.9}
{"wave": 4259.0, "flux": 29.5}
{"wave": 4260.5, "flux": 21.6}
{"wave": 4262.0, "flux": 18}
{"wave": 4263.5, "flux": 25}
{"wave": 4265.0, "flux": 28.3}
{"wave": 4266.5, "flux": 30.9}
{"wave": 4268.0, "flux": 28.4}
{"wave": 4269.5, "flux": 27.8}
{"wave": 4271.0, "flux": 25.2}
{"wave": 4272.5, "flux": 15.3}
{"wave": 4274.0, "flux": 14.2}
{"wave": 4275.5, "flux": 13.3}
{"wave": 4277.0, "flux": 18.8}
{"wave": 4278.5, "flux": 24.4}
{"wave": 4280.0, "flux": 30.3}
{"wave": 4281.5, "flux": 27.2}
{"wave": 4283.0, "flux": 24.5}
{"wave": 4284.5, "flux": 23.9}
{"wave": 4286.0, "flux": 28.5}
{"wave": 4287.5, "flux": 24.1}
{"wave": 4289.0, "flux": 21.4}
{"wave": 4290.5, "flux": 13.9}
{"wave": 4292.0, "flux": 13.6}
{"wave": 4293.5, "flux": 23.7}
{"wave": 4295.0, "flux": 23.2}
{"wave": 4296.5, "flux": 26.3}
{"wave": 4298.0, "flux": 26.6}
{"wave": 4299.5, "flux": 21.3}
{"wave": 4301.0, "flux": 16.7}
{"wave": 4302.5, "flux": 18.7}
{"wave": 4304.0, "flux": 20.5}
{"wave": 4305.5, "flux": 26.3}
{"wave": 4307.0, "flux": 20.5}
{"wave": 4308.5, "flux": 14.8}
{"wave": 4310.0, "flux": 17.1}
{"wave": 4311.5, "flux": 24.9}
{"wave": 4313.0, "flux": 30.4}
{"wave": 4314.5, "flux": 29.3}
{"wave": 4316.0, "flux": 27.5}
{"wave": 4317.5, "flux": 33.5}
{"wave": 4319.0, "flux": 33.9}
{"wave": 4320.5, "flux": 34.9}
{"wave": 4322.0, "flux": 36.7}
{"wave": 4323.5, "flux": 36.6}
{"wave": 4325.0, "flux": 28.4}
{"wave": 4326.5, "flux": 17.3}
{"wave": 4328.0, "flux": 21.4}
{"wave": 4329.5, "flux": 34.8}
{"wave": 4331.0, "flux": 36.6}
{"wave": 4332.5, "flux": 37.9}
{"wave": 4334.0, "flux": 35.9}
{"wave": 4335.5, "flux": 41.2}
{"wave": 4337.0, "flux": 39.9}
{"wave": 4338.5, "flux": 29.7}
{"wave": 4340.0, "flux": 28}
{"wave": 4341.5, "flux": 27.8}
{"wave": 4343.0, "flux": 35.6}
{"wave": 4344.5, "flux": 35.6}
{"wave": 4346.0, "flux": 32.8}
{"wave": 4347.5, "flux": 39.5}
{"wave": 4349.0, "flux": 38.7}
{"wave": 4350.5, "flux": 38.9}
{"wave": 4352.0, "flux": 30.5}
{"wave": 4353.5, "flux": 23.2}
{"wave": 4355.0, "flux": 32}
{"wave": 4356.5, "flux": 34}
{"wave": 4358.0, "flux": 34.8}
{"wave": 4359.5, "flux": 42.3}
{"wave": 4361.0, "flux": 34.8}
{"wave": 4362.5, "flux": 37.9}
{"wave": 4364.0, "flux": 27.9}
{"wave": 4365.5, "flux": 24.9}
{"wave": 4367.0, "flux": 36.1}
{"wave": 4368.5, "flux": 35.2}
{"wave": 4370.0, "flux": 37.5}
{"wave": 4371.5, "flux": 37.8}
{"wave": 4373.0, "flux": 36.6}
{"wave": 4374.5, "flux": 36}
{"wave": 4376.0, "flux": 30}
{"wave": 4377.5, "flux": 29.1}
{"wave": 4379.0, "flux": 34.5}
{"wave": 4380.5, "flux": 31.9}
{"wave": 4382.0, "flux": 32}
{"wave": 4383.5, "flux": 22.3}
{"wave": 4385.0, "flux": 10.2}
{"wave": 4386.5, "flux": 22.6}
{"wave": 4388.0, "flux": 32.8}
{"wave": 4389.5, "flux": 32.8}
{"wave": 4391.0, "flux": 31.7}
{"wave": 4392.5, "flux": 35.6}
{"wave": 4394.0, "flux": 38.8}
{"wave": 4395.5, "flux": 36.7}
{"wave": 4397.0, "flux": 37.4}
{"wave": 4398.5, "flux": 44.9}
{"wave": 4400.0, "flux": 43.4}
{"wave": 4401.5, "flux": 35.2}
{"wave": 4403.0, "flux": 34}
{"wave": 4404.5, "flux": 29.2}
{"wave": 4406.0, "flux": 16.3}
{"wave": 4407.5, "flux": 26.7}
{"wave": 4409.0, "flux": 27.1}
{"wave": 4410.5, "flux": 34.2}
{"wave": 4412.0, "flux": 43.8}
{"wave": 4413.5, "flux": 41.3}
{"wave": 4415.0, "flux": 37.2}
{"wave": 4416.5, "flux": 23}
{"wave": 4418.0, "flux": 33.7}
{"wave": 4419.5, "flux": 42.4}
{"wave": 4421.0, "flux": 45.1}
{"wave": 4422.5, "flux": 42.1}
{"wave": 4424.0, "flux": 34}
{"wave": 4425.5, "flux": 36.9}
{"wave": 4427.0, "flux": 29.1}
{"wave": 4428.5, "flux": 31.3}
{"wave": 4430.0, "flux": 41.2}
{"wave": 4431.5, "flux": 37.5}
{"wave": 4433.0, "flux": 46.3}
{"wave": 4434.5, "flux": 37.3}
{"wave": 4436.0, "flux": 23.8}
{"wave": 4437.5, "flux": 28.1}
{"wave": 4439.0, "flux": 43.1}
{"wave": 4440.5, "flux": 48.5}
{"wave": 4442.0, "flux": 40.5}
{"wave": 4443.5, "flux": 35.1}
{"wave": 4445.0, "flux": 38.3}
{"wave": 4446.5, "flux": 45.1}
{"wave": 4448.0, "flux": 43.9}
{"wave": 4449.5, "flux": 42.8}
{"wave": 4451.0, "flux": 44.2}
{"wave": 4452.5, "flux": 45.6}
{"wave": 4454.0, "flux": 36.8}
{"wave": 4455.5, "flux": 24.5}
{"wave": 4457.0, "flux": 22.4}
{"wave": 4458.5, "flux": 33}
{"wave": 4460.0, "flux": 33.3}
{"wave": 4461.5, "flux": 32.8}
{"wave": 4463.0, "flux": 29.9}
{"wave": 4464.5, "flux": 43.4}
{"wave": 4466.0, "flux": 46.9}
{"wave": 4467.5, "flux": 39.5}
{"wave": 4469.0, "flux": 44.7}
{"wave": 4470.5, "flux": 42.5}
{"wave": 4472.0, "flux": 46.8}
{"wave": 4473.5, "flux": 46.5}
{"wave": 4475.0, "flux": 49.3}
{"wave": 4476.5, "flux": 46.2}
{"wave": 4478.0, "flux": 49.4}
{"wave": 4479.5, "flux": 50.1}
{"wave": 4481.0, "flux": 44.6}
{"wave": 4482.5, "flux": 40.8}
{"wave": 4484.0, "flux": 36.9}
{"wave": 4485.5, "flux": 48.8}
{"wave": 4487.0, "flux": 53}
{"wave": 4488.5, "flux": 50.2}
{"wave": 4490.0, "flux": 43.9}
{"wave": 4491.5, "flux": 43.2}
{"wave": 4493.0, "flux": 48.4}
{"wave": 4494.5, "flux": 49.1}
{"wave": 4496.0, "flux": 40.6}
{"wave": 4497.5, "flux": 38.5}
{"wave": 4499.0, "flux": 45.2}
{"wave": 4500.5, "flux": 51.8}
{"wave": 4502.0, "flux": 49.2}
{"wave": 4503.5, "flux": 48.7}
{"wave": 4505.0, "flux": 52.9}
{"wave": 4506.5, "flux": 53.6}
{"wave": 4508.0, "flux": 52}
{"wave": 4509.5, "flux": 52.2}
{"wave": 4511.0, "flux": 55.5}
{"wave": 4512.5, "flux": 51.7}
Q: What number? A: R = 1.63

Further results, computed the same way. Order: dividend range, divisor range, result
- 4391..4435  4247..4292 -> 1.61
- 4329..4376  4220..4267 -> 1.72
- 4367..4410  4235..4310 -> 1.44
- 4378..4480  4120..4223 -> 1.46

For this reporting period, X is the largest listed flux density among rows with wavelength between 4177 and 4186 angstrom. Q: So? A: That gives 33.1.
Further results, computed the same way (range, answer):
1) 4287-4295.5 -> 24.1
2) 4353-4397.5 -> 42.3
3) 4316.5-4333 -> 37.9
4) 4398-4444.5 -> 48.5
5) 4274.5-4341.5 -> 41.2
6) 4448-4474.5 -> 46.9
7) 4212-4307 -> 31.8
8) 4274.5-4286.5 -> 30.3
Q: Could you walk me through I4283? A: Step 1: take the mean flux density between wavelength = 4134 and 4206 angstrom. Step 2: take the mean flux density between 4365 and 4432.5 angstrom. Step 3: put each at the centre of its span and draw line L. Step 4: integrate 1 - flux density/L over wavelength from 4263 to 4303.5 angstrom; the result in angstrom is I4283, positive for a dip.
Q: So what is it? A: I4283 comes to 8.8 angstrom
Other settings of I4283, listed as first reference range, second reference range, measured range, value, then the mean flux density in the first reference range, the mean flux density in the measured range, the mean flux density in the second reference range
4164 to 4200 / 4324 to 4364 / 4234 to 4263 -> 6.5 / 25.4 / 22.2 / 33.4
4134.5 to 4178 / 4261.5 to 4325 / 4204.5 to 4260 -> 7.3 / 24.5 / 21.2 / 24.4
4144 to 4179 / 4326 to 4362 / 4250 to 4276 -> 7.4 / 24.7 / 21.2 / 33.6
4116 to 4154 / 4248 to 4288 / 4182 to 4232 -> 2.4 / 24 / 22.2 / 22.6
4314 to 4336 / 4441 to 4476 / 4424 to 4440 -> 1.1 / 32.3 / 35.6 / 39.6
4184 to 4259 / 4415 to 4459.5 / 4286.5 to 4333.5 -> 4.4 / 22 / 25.6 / 37.1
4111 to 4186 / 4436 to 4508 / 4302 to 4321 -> 4.7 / 24.9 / 25.5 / 42.7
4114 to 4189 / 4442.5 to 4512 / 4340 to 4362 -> 1.4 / 24.9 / 34.1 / 43.8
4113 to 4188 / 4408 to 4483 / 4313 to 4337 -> 0.5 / 25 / 32.6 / 38.9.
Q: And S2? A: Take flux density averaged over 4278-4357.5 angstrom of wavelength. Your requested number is 28.2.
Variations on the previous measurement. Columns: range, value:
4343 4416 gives 33.3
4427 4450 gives 38.5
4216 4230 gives 15.6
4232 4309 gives 22.3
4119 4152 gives 23.8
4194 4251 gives 22.1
